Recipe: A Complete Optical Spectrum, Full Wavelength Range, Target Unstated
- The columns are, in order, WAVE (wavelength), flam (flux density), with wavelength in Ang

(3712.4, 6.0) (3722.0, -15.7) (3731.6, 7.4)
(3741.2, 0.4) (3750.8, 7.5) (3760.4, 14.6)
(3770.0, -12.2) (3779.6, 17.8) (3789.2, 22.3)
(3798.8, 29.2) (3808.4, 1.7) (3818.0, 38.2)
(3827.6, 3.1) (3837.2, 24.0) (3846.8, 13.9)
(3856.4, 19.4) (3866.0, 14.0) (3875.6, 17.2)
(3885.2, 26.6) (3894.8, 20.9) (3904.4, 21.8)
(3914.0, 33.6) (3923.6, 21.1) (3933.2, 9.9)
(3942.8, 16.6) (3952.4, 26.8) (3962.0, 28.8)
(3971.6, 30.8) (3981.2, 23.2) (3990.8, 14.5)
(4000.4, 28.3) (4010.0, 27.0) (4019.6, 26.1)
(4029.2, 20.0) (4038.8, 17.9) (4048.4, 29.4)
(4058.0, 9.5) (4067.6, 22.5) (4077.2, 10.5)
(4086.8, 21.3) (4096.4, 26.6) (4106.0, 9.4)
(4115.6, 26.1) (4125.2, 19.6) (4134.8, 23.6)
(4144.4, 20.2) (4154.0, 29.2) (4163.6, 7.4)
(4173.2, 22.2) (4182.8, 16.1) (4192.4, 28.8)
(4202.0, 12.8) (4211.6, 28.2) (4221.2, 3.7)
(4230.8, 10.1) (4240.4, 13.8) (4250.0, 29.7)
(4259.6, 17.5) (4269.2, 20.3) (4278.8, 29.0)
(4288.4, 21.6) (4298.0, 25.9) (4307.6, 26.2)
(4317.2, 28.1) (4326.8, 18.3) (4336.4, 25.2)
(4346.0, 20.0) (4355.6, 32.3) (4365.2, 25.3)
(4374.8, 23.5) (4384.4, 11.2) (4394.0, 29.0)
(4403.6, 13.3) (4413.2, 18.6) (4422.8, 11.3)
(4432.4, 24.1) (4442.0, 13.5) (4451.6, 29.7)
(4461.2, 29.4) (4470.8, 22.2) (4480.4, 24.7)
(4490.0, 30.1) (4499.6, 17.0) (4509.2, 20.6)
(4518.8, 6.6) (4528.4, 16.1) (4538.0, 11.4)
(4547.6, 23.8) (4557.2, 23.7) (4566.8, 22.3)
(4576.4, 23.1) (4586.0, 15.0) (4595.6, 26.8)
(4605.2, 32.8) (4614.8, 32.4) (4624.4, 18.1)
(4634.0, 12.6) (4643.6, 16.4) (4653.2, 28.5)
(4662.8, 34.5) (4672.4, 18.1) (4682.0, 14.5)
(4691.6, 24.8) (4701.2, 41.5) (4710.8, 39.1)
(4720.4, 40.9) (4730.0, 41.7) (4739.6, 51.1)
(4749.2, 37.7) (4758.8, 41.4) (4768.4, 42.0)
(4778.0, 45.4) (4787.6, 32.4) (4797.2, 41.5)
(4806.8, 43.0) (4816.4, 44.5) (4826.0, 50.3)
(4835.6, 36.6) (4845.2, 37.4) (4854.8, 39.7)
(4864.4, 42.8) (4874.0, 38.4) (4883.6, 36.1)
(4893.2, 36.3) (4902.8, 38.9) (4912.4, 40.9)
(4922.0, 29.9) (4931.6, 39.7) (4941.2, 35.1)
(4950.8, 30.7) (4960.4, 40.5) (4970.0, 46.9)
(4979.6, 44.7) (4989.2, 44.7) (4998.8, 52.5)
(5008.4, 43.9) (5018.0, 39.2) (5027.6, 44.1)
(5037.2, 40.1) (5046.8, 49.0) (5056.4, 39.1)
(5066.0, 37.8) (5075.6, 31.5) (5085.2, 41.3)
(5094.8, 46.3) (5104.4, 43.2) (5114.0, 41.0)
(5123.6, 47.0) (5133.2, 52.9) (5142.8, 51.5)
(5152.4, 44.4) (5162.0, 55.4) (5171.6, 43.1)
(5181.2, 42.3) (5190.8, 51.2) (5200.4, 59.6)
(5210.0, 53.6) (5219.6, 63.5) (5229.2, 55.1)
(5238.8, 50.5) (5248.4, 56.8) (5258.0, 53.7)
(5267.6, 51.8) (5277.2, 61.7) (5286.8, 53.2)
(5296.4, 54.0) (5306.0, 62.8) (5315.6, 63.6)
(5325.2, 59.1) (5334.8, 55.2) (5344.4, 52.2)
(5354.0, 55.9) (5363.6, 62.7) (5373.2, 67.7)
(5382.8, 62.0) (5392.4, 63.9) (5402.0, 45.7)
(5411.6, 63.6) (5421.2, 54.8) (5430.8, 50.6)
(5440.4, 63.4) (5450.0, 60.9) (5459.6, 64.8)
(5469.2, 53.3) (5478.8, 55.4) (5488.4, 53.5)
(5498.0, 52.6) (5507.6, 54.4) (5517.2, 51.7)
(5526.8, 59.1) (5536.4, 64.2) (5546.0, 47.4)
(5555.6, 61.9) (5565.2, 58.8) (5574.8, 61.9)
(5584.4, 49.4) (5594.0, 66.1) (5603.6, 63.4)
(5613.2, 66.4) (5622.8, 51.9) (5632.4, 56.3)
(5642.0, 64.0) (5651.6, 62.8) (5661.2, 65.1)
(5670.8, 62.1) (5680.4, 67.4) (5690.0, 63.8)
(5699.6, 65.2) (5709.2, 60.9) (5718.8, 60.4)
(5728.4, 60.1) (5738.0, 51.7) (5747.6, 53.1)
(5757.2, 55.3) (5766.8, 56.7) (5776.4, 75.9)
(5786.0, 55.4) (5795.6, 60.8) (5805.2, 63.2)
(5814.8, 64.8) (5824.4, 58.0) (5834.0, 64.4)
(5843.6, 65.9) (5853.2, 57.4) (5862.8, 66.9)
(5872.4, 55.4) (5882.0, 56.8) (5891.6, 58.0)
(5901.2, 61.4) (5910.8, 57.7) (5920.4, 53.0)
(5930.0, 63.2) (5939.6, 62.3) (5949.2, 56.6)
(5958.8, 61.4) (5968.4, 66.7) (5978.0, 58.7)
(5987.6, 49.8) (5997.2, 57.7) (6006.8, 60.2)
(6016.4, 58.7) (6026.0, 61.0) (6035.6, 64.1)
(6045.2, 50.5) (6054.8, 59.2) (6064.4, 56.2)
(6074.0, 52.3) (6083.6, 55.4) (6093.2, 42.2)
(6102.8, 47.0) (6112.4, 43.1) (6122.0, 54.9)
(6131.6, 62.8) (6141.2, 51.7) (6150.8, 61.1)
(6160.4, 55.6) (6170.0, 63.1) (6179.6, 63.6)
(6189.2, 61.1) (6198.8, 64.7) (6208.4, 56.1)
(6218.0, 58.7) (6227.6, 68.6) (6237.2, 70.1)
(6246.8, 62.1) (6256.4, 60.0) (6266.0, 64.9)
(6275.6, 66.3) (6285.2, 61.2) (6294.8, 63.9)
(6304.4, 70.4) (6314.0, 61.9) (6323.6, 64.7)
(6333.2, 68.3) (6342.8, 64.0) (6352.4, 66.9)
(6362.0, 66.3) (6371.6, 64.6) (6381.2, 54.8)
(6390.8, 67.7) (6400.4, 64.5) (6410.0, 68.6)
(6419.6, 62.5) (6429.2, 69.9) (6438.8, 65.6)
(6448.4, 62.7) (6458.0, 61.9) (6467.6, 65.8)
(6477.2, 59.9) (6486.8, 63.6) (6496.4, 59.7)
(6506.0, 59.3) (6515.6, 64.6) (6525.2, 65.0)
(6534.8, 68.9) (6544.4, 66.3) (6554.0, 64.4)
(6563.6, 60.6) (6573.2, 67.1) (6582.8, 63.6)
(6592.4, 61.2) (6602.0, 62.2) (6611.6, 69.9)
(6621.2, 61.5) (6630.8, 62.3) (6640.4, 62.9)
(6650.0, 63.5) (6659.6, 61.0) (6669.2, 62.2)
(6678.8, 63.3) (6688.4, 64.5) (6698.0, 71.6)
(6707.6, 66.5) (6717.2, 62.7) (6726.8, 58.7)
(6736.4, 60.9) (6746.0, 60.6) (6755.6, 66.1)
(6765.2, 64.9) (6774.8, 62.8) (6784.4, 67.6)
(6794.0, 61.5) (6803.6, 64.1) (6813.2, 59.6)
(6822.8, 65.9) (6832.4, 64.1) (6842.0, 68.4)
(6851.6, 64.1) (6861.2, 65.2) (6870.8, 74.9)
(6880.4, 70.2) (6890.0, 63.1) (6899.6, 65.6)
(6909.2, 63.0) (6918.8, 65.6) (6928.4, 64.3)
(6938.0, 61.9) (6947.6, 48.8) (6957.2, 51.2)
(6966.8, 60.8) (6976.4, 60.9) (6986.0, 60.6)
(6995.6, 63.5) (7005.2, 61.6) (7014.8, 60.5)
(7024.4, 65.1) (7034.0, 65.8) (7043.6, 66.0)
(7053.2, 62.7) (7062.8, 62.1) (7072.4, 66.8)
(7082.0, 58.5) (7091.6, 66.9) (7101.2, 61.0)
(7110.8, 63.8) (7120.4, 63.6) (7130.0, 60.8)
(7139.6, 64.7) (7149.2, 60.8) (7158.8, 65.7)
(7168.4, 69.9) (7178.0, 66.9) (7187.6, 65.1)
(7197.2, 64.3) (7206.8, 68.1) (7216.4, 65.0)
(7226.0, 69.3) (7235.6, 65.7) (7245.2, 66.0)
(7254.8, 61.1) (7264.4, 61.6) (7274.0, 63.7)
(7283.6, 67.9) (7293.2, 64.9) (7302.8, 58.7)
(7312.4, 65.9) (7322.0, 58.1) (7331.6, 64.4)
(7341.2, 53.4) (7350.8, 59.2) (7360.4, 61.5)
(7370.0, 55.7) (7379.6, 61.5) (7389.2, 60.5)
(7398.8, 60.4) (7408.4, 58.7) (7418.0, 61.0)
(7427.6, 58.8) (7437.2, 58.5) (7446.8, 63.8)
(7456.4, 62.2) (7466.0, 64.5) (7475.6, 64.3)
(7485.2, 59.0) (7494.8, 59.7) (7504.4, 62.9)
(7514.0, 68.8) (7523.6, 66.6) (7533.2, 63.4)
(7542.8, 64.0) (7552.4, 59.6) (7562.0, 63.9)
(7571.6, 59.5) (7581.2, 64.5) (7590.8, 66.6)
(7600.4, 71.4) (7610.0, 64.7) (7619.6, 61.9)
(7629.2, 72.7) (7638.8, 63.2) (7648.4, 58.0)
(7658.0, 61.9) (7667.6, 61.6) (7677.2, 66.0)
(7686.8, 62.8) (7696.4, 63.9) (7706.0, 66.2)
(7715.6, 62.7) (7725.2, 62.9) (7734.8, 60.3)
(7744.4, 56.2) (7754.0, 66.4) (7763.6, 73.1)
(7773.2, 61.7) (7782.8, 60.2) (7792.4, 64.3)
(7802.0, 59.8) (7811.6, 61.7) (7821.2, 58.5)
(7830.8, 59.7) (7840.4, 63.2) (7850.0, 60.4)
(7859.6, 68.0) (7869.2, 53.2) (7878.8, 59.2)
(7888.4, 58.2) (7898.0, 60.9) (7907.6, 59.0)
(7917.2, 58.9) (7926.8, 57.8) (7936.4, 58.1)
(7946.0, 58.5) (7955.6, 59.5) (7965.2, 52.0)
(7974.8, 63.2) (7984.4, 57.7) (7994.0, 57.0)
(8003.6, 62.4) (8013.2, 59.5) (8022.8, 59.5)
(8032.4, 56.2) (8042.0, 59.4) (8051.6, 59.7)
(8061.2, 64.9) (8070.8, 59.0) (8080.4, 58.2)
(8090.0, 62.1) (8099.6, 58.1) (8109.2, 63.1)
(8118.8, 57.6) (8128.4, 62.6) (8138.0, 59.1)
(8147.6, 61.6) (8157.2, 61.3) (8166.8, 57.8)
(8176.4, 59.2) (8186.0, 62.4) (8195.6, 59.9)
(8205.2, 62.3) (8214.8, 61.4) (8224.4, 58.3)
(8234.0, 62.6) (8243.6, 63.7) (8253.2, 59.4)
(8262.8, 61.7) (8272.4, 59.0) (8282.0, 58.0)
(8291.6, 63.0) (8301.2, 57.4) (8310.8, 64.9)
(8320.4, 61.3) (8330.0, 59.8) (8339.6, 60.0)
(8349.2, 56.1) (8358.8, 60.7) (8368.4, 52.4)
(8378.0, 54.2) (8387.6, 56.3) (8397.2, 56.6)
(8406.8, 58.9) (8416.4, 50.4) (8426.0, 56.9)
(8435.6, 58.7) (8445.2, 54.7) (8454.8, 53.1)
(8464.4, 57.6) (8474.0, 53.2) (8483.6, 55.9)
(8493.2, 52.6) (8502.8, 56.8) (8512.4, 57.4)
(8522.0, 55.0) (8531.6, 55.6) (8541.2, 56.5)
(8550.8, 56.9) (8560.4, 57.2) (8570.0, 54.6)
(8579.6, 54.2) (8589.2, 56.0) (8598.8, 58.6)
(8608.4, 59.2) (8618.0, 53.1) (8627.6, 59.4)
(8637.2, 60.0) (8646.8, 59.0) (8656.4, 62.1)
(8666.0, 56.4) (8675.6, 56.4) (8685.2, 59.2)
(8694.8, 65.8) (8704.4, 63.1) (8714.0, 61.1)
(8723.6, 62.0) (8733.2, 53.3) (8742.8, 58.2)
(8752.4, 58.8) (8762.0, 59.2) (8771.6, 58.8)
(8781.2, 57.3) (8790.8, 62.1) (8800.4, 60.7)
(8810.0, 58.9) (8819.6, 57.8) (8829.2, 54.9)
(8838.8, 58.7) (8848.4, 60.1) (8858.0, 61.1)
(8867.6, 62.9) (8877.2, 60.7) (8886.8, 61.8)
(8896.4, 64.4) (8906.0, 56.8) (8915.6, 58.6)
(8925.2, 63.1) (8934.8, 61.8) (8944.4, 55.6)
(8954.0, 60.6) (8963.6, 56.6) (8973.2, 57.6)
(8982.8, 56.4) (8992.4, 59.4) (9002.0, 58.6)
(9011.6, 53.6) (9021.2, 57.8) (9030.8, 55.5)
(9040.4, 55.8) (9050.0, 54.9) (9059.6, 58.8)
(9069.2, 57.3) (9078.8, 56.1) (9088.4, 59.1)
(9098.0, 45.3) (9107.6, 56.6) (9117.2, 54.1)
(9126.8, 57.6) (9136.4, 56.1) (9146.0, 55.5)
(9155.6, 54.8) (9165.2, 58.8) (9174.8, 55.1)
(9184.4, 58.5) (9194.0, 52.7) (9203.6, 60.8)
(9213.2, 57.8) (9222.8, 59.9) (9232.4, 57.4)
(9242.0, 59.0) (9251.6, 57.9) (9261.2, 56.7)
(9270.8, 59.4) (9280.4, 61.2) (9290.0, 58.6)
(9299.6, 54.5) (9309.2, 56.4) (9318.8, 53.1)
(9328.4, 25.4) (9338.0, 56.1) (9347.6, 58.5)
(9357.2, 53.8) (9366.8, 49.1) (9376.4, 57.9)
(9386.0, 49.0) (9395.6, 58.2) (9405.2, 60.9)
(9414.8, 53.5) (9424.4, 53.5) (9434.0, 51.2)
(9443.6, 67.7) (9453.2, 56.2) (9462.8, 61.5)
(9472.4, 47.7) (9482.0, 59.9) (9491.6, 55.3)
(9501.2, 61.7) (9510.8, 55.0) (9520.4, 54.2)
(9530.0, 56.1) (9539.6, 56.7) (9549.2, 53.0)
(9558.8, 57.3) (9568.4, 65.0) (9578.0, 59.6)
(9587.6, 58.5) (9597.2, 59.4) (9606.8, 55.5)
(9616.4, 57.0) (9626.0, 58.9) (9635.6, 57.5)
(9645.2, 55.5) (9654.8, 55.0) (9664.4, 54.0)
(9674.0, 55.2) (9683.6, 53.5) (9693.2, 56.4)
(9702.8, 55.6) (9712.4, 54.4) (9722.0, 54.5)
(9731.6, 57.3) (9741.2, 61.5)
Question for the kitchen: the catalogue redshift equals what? 0.18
